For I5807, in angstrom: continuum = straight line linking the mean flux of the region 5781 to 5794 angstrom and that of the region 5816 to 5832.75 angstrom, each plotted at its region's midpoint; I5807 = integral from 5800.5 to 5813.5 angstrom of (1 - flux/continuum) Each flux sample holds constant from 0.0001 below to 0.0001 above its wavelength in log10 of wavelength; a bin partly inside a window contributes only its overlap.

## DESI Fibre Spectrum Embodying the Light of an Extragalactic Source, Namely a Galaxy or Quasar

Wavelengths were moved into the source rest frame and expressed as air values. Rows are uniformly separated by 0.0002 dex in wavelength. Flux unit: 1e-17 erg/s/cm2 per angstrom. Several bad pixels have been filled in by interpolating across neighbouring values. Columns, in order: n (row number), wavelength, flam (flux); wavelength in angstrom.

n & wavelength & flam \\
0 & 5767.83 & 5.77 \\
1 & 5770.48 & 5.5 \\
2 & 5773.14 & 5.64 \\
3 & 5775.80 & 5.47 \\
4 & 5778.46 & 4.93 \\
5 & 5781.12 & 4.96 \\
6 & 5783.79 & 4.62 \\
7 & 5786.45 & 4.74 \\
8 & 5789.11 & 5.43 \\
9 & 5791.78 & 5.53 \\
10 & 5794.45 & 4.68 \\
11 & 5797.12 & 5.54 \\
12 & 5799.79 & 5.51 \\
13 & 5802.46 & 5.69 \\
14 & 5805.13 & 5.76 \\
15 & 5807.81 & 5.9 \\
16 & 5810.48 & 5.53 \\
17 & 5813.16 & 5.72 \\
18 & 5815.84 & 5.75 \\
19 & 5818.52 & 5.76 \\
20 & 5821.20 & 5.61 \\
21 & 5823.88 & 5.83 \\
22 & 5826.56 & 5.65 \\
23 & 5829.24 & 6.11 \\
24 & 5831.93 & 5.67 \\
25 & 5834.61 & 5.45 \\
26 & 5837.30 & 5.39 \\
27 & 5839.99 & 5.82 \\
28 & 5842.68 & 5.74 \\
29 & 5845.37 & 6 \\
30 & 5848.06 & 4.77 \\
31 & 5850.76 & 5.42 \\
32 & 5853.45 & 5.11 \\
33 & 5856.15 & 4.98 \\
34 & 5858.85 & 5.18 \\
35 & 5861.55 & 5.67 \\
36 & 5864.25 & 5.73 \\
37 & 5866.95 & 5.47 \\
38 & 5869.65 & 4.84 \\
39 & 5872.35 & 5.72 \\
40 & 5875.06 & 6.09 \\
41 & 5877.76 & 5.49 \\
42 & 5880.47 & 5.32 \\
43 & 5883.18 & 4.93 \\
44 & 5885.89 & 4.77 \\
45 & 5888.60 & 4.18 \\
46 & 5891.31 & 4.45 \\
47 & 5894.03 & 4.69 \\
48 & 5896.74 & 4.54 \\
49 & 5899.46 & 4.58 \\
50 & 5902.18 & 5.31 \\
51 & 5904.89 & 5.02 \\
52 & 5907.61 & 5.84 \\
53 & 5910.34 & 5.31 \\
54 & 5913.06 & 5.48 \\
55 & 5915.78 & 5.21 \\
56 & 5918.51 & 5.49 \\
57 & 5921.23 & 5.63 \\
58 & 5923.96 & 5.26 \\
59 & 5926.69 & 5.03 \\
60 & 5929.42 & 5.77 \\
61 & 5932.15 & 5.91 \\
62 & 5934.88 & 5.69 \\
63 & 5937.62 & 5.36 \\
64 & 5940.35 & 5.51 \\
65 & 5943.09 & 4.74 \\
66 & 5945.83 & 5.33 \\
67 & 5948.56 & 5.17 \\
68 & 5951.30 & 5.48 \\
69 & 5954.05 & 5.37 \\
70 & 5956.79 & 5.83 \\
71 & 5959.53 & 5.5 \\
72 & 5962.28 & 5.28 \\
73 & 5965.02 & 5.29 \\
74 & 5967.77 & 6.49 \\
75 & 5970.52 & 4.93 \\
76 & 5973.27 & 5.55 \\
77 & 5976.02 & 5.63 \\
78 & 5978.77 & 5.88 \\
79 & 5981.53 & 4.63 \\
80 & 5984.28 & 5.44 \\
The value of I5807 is -0.7 angstrom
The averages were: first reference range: 5.04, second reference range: 5.77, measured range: 5.71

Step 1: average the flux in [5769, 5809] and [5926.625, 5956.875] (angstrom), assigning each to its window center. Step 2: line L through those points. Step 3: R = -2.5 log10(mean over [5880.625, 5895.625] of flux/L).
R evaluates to 0.16 mag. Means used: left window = 5.33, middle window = 4.66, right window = 5.43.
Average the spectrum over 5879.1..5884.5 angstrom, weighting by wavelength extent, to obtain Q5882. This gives 5.12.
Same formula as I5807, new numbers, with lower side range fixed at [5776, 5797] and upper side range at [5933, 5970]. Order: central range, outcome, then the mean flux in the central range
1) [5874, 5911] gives 1.99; 5.02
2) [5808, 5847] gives -4.32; 5.72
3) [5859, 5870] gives -0.45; 5.46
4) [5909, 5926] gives -0.03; 5.38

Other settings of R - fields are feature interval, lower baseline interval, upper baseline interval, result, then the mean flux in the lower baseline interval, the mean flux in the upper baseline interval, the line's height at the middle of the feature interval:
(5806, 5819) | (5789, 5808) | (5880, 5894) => -0.07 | 5.48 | 4.69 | 5.36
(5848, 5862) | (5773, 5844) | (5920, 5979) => 0.06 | 5.5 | 5.48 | 5.49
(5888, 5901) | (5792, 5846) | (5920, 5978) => 0.22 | 5.65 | 5.47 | 5.54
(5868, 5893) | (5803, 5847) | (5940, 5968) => 0.10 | 5.72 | 5.41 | 5.59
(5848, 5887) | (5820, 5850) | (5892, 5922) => 0.02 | 5.64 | 5.17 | 5.42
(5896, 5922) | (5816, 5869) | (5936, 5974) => 0.04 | 5.54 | 5.42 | 5.47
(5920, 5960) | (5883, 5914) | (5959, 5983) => -0.04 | 4.92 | 5.46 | 5.23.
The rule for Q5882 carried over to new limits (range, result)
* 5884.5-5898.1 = 4.53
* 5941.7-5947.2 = 5.04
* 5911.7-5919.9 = 5.4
